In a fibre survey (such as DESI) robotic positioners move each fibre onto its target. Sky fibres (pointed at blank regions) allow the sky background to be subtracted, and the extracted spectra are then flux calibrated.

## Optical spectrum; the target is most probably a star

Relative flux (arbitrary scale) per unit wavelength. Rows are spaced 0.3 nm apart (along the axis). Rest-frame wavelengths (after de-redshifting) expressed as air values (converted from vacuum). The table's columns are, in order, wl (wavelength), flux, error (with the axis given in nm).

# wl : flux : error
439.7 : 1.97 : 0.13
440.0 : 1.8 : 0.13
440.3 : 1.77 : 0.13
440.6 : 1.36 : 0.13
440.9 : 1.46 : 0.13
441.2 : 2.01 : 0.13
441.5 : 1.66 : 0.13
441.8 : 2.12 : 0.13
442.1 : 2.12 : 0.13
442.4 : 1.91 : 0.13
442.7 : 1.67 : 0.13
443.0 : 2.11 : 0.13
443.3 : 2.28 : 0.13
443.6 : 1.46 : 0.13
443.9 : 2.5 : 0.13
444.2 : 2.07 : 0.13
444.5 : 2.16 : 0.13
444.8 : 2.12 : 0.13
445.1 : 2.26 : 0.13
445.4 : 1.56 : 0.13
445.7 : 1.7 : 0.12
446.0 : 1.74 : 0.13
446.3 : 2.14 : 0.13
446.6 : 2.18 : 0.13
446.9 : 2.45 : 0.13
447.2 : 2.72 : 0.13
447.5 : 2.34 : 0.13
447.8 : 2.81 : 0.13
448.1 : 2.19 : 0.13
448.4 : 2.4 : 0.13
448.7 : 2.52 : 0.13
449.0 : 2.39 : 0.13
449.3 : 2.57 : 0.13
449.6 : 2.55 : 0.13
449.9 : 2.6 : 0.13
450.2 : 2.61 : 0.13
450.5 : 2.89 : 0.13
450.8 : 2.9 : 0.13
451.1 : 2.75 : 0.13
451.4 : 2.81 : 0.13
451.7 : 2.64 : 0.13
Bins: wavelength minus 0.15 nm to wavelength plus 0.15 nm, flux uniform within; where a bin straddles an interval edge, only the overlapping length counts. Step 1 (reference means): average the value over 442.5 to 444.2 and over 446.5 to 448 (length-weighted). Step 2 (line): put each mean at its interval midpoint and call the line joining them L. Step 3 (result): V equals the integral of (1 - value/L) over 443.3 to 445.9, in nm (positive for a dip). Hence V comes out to 0.199 nm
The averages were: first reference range 2.01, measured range 1.99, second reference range 2.5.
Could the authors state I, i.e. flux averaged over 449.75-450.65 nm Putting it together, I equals 2.7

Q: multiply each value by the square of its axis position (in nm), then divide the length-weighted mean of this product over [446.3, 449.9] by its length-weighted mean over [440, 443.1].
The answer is 1.4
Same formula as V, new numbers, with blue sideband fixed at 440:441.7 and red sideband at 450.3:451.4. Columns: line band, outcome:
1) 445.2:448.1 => 0.21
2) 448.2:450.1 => 0.10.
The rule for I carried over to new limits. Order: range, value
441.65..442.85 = 1.96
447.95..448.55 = 2.29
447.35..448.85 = 2.45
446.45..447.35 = 2.45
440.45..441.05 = 1.41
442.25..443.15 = 1.9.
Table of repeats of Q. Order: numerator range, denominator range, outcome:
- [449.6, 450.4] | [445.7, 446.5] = 1.39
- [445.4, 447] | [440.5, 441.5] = 1.25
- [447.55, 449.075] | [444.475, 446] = 1.30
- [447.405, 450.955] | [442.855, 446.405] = 1.31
